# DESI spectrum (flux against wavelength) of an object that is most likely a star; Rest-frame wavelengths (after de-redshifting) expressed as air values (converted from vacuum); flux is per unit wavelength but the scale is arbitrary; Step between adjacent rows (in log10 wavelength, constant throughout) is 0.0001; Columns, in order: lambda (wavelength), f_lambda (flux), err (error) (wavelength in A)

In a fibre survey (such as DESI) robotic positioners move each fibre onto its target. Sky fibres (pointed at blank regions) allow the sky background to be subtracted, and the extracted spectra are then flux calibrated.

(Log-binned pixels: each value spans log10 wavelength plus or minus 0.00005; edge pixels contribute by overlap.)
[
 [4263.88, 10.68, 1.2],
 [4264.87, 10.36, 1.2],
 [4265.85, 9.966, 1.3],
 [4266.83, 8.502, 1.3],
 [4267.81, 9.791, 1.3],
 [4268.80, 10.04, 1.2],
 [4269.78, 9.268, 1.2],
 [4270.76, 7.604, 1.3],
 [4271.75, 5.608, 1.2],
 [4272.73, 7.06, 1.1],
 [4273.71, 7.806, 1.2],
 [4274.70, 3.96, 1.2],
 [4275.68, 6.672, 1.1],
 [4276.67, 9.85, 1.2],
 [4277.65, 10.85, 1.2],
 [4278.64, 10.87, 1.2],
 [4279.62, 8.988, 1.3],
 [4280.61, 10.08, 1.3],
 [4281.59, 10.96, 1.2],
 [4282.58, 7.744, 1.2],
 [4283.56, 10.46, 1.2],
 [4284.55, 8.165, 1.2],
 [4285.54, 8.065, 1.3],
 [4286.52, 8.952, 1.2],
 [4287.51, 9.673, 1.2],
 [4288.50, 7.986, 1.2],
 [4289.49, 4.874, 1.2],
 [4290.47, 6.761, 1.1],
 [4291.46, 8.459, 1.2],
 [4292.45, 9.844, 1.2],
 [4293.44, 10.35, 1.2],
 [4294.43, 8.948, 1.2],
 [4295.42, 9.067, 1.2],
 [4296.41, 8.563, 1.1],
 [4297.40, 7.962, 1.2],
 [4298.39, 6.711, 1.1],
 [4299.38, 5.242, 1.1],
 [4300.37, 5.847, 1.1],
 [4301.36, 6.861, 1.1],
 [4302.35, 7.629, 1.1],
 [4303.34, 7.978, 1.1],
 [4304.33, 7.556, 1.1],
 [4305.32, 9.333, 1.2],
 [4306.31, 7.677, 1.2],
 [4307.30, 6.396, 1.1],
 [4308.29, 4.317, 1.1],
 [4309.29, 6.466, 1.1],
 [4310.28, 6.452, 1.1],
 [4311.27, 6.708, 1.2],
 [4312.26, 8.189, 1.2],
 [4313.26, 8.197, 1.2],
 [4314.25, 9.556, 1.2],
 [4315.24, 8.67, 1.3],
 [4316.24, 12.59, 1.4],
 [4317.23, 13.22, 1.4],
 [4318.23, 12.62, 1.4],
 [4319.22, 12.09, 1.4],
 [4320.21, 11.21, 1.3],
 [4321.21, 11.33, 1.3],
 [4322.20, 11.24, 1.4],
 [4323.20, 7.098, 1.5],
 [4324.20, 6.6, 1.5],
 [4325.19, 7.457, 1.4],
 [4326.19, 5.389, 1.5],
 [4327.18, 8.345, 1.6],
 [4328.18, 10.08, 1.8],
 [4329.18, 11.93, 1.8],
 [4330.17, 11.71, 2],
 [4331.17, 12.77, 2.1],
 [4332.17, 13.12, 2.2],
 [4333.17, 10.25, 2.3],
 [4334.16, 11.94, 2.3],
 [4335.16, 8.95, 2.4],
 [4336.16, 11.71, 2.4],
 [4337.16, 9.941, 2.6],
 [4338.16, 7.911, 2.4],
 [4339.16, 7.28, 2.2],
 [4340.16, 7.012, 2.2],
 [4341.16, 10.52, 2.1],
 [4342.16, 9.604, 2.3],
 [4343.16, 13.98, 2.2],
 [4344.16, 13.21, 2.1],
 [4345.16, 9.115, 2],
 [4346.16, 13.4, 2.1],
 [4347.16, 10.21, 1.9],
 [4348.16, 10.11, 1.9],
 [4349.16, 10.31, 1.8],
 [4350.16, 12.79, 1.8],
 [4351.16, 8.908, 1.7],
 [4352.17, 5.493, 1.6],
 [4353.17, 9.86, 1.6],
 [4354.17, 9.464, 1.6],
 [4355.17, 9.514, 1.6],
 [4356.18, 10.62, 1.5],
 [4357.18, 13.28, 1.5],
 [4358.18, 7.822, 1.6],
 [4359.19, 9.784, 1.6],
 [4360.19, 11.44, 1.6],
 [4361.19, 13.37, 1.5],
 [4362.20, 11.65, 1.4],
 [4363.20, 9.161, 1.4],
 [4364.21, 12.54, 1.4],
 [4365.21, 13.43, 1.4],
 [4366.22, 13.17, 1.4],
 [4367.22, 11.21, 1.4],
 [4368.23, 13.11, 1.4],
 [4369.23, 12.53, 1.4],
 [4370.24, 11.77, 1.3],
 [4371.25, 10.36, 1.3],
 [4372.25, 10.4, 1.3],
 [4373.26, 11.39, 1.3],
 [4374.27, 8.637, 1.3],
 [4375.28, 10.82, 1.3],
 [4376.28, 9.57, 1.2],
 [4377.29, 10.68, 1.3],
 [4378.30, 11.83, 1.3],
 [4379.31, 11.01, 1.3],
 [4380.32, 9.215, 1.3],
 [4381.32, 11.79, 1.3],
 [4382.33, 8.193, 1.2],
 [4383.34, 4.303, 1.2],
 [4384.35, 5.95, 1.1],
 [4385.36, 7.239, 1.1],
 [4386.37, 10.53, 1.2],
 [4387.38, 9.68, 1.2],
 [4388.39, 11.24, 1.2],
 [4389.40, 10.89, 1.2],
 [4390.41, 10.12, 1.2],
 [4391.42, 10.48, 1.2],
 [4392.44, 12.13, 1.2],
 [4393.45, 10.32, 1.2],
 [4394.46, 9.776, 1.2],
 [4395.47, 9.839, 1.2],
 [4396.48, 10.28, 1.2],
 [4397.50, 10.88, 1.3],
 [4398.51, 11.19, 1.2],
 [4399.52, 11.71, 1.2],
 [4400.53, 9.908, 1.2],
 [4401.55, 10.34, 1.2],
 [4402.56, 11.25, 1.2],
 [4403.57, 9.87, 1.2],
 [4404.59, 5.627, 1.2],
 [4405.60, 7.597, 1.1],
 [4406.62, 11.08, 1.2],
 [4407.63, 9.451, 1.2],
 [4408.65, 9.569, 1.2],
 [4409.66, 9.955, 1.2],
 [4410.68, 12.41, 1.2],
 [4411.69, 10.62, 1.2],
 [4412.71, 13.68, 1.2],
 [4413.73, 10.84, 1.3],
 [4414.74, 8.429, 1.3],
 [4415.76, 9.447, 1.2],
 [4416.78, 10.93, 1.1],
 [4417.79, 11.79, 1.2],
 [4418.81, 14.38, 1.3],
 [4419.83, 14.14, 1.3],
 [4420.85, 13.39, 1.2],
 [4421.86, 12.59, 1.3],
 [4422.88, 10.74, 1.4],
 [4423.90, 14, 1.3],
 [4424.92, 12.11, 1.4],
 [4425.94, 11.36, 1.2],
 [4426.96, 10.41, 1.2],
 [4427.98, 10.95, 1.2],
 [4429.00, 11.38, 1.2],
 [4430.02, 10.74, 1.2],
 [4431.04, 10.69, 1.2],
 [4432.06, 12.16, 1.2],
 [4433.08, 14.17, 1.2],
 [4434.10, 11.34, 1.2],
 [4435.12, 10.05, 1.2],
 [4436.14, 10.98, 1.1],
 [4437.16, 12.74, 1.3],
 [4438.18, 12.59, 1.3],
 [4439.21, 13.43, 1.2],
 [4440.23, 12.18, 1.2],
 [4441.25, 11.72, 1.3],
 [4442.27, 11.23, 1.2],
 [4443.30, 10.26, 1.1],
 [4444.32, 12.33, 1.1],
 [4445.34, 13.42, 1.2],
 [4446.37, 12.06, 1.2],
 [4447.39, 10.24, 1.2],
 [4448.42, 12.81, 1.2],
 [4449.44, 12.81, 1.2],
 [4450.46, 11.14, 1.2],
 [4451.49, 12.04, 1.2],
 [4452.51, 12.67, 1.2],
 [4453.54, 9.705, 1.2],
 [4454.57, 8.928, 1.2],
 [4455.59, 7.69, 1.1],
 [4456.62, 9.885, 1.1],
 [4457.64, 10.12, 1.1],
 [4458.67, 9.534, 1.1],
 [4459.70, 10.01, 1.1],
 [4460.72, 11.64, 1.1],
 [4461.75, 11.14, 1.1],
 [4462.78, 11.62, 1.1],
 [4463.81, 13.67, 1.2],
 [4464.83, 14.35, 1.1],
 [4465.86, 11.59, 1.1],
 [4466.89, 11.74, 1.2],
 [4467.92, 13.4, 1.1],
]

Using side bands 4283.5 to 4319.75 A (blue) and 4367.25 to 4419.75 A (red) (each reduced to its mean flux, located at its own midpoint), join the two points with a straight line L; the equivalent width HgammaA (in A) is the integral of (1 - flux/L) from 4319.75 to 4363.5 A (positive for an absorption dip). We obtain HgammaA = -4.6 A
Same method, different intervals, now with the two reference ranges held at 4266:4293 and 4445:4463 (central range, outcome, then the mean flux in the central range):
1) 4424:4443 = -1.9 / 11.7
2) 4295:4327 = 2.3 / 8.32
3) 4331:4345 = -1.8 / 10.5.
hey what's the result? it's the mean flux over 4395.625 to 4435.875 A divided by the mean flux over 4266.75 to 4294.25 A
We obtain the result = 1.3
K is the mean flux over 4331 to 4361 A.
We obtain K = 10.3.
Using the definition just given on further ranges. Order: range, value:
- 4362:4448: 10.9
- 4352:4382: 10.9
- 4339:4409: 10.3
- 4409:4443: 11.7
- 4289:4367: 9.52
